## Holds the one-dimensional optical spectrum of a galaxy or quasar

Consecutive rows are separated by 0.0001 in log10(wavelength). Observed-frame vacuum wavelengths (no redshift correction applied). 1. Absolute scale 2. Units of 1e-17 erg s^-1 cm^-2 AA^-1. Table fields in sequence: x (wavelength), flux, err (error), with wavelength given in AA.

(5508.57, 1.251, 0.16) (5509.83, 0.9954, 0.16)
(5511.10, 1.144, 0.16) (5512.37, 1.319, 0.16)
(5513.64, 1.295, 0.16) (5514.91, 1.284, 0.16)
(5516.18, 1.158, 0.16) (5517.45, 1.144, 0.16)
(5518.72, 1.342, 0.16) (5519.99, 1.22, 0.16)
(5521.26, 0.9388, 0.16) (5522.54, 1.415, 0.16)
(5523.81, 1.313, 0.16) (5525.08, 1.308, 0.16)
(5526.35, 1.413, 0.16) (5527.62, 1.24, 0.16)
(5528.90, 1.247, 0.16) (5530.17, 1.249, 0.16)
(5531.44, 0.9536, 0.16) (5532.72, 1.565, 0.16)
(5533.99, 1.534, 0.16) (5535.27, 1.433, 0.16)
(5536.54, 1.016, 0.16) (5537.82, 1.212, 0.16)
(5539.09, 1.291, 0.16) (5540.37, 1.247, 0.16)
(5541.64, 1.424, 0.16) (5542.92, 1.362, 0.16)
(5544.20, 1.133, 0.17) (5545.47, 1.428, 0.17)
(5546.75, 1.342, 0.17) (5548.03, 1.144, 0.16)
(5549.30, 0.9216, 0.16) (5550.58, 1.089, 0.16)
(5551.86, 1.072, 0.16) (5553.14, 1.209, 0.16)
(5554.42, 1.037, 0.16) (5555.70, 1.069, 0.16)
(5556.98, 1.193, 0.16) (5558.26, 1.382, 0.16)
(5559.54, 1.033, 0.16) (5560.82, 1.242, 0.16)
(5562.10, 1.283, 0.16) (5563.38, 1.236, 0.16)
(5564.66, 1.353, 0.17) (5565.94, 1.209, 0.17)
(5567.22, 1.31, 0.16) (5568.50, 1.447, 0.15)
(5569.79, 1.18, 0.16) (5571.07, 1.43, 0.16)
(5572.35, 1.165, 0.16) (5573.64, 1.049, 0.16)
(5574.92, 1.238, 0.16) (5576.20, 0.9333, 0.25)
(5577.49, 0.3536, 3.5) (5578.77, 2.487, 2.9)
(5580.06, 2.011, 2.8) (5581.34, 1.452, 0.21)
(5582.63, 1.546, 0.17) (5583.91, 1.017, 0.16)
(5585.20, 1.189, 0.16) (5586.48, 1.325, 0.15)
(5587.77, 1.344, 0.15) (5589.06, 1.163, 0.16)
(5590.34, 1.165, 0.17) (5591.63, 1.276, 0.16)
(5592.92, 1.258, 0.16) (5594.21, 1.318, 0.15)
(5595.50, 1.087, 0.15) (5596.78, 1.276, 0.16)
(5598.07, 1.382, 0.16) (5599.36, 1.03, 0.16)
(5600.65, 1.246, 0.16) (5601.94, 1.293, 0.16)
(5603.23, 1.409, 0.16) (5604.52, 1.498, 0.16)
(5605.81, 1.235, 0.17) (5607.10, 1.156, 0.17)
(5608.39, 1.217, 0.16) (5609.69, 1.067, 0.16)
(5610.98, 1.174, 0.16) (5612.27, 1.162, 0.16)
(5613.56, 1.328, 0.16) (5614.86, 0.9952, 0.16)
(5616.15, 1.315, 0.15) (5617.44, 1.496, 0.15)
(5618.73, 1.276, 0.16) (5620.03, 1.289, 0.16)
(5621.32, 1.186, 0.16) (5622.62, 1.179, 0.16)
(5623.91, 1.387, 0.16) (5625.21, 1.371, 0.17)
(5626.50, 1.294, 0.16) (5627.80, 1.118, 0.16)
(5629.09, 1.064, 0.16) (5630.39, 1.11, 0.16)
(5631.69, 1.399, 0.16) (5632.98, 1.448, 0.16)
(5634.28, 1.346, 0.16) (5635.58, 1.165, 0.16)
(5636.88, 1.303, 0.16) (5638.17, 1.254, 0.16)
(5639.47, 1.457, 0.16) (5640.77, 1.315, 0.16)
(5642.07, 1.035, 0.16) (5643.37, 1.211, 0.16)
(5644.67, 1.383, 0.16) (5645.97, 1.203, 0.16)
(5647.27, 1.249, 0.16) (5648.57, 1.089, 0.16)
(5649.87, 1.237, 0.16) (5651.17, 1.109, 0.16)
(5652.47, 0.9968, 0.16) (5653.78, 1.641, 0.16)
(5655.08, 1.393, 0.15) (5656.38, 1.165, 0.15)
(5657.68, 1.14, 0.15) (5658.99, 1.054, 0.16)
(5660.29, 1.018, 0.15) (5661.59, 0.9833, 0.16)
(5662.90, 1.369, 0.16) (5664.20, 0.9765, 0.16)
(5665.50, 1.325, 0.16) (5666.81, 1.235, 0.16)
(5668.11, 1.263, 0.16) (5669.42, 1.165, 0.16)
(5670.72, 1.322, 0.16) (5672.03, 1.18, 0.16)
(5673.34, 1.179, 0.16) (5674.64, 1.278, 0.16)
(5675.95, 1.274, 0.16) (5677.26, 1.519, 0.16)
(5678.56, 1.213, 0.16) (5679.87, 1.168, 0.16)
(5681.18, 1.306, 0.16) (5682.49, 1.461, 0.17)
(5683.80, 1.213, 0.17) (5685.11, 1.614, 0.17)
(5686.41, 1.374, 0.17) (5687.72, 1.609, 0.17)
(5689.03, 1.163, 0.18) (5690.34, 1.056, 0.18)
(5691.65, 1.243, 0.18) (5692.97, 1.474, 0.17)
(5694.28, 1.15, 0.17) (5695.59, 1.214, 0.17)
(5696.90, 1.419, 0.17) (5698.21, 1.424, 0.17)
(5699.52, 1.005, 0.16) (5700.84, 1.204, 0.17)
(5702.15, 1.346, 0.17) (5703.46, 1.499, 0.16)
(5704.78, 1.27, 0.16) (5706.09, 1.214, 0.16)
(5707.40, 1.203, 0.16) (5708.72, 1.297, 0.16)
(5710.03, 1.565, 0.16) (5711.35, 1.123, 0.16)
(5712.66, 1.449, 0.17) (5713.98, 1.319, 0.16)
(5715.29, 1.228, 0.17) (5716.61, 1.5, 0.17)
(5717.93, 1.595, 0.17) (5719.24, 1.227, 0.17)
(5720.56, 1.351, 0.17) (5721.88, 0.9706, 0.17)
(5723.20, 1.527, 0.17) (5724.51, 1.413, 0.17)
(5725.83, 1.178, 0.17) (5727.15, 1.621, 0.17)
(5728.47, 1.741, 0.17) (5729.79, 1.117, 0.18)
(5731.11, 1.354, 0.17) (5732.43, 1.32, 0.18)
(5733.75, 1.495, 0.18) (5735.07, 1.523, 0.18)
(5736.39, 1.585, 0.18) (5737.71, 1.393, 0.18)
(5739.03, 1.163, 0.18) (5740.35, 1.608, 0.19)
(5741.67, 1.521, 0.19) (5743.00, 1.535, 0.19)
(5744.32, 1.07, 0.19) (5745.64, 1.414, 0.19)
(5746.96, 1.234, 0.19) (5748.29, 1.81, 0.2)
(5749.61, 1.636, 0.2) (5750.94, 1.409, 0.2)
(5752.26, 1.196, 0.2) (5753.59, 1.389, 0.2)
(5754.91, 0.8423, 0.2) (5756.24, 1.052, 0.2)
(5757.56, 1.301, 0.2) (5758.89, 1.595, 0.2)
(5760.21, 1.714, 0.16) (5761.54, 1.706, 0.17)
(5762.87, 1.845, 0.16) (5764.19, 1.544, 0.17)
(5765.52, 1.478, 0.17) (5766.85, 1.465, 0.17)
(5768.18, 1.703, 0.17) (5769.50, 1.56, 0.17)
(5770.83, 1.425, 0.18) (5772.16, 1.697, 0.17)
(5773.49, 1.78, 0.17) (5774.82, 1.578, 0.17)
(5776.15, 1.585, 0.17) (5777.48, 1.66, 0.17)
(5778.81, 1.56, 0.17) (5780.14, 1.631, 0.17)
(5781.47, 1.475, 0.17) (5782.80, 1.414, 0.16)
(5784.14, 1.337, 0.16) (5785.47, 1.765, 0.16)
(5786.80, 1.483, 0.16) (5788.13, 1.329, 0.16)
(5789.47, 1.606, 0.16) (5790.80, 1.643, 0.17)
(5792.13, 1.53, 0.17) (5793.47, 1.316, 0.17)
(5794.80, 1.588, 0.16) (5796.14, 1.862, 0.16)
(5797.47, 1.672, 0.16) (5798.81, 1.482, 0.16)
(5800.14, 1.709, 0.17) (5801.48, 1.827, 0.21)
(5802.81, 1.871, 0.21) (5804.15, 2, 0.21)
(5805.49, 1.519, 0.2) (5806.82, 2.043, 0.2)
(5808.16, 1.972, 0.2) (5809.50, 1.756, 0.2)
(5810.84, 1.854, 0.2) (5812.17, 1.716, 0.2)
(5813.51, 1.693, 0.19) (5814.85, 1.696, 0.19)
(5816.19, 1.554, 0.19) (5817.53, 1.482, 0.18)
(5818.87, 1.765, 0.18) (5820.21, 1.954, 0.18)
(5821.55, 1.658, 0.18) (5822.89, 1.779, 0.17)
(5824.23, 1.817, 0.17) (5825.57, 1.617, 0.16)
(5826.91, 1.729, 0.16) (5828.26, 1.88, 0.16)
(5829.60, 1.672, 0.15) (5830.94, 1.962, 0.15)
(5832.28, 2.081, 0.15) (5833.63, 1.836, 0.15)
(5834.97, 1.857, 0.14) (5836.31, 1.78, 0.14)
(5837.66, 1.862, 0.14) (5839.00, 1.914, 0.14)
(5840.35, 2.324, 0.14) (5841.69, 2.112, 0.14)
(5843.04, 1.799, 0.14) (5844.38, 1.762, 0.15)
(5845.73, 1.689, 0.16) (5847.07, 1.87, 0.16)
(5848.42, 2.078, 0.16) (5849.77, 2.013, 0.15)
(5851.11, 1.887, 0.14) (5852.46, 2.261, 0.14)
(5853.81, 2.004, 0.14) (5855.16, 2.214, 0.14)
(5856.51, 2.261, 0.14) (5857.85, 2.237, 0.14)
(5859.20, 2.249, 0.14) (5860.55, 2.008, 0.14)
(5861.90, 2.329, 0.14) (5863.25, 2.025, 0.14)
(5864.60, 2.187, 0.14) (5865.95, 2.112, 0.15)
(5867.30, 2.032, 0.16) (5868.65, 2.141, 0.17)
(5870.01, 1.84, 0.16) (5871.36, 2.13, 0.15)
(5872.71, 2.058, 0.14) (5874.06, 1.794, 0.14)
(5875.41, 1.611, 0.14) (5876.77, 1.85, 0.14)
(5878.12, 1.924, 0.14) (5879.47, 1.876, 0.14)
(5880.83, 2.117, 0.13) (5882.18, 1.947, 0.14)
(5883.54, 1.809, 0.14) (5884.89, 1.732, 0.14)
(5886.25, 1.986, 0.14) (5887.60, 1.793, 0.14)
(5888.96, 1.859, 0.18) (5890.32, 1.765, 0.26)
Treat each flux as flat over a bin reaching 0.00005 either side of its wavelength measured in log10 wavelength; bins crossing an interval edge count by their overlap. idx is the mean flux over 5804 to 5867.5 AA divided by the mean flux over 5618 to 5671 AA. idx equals 1.55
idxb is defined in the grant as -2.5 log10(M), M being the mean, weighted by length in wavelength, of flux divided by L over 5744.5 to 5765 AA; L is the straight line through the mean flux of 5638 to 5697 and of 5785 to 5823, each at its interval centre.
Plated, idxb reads 0.07 mag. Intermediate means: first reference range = 1.25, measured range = 1.44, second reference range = 1.69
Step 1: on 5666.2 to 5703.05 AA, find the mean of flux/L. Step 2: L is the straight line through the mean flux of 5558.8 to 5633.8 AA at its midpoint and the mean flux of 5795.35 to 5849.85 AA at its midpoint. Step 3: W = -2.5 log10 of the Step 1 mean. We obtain 0.15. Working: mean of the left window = 1.27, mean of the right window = 1.81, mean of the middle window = 1.29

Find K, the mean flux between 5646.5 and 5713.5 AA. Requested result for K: 1.26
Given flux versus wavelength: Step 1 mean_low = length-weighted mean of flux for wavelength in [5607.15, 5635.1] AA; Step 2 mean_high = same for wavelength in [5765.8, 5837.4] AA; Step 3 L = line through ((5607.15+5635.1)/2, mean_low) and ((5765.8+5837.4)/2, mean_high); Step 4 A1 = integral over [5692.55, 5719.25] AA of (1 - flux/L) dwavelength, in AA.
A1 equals 2.40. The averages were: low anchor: 1.25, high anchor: 1.68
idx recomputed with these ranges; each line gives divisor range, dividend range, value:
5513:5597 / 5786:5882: 1.48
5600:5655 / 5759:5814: 1.31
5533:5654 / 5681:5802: 1.14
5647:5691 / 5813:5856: 1.50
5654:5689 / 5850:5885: 1.60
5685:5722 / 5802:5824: 1.35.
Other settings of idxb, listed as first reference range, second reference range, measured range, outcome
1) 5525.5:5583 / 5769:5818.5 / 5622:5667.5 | 0.148 mag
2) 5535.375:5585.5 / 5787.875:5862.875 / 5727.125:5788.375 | 0.144 mag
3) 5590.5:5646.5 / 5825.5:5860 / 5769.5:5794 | 0.148 mag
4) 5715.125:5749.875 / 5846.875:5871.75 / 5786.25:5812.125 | 0.055 mag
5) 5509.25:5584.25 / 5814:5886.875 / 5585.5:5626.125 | 0.109 mag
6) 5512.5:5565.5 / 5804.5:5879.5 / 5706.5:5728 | 0.209 mag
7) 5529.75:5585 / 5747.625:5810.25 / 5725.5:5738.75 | 0.062 mag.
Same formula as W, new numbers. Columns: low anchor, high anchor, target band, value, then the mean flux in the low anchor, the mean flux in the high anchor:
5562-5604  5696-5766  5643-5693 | 0.08 mag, 1.29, 1.39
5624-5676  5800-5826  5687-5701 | 0.08 mag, 1.23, 1.77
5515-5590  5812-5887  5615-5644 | 0.13 mag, 1.26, 1.92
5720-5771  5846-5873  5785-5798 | 0.08 mag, 1.43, 2.09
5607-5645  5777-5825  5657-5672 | 0.15 mag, 1.25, 1.67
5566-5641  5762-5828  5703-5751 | 0.10 mag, 1.27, 1.66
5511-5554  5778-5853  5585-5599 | 0.09 mag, 1.25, 1.76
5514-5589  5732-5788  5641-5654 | 0.14 mag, 1.26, 1.49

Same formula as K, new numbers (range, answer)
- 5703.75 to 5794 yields 1.44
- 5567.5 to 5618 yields 1.27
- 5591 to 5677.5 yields 1.24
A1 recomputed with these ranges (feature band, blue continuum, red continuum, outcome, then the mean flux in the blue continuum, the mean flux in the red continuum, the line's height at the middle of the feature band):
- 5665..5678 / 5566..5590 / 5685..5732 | 0.51 AA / 1.31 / 1.33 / 1.33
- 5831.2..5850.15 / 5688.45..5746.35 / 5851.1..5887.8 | -0.35 AA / 1.34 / 2.02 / 1.89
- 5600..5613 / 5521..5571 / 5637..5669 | -0.19 AA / 1.25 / 1.21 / 1.23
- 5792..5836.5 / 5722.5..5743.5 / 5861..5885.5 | -0.08 AA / 1.44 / 1.97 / 1.75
